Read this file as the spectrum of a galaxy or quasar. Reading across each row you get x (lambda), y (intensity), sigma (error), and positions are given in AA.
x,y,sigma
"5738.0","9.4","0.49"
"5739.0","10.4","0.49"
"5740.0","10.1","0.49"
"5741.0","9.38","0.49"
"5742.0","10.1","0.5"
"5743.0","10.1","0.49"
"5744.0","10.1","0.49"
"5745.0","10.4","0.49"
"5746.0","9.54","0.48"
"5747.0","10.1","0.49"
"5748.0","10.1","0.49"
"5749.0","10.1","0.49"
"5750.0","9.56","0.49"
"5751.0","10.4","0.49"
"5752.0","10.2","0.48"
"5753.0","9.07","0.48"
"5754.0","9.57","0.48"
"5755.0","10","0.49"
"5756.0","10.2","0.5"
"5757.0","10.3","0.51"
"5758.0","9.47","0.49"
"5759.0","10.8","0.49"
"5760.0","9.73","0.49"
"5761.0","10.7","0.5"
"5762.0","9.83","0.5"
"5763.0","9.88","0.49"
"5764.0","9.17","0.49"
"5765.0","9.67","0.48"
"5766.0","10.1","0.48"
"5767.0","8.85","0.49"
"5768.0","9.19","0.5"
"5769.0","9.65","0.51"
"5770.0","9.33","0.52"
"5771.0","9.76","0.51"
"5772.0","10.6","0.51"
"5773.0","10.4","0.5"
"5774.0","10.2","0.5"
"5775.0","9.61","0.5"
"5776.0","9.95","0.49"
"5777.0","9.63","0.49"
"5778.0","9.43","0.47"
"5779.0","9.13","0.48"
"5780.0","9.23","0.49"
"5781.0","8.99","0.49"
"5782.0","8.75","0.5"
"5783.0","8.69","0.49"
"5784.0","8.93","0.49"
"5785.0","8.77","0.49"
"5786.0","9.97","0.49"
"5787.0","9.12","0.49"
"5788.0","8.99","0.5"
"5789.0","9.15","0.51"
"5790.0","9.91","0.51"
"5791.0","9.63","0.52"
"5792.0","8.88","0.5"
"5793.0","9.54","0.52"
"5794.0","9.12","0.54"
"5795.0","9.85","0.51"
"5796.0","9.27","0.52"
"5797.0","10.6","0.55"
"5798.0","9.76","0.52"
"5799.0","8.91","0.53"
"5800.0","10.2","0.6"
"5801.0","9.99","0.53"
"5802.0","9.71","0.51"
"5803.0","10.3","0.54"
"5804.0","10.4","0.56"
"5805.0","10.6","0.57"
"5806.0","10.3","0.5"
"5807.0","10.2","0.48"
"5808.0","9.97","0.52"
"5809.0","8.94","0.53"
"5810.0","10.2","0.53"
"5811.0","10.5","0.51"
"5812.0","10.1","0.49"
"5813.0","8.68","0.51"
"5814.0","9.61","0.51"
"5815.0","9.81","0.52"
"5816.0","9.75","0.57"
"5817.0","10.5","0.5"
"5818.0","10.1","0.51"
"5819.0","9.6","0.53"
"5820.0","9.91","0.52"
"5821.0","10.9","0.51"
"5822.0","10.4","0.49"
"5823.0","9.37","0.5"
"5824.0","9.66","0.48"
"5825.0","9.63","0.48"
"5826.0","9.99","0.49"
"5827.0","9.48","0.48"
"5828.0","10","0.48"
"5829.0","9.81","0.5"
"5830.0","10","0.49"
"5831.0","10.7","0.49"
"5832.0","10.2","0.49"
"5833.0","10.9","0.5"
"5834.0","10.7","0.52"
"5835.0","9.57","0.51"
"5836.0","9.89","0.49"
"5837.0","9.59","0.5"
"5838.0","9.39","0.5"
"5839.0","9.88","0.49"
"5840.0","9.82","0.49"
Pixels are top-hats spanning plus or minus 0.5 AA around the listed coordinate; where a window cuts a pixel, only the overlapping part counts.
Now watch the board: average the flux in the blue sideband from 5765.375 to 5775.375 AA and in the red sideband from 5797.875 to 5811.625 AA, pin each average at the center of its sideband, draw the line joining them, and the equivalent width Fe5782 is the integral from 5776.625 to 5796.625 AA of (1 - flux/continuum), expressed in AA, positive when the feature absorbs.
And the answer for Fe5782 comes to 1.3 AA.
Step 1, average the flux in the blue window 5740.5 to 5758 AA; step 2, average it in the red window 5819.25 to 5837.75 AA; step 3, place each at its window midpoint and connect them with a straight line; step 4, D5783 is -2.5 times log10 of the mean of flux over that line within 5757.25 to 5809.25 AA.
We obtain 0.04 mag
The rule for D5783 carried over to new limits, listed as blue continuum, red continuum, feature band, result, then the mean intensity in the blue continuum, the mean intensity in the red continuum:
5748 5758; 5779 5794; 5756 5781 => -0.022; 9.92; 9.18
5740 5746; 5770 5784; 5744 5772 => -0.008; 9.98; 9.54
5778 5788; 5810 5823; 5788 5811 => -0.030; 9.08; 9.97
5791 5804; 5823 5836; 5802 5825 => -0.013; 9.7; 10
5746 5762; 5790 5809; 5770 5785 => 0.047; 10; 9.82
